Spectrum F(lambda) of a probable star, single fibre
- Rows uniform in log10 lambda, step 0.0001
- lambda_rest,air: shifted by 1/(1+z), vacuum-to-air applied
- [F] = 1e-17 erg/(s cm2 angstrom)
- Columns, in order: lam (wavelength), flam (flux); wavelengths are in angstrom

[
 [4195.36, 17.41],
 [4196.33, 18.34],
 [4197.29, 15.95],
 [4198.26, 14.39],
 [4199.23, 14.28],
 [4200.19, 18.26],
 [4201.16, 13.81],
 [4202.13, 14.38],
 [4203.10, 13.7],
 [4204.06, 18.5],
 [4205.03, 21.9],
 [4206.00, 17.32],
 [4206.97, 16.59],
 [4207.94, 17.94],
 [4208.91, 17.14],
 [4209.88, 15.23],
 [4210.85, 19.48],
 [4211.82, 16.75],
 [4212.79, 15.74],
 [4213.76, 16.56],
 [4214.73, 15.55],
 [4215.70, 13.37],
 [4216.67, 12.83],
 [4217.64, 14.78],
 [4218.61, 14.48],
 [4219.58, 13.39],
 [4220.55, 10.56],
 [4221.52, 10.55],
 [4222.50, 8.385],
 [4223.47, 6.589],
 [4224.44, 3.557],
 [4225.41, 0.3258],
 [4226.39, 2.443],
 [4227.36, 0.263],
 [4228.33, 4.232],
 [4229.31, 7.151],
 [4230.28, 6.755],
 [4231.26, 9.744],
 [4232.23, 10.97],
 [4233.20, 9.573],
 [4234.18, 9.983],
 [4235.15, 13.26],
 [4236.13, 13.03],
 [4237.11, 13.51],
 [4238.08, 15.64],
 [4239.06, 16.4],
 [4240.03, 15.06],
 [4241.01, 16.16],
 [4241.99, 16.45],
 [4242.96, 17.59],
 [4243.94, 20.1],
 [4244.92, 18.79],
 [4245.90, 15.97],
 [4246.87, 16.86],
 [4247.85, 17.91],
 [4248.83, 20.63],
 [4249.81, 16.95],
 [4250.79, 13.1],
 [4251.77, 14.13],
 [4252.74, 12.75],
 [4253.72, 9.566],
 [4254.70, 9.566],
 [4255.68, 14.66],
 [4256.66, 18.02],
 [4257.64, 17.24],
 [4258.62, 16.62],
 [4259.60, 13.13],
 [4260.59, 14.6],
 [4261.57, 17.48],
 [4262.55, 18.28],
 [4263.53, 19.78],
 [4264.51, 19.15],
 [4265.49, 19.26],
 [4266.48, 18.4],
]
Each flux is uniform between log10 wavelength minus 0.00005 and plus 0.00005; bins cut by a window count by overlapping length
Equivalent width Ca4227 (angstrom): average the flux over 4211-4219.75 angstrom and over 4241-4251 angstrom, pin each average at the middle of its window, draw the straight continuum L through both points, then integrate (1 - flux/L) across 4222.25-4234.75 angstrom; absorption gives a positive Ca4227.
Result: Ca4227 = 7.8 angstrom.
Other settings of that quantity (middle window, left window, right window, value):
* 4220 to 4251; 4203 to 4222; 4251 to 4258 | 5.5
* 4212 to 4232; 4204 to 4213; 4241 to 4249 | 9.3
